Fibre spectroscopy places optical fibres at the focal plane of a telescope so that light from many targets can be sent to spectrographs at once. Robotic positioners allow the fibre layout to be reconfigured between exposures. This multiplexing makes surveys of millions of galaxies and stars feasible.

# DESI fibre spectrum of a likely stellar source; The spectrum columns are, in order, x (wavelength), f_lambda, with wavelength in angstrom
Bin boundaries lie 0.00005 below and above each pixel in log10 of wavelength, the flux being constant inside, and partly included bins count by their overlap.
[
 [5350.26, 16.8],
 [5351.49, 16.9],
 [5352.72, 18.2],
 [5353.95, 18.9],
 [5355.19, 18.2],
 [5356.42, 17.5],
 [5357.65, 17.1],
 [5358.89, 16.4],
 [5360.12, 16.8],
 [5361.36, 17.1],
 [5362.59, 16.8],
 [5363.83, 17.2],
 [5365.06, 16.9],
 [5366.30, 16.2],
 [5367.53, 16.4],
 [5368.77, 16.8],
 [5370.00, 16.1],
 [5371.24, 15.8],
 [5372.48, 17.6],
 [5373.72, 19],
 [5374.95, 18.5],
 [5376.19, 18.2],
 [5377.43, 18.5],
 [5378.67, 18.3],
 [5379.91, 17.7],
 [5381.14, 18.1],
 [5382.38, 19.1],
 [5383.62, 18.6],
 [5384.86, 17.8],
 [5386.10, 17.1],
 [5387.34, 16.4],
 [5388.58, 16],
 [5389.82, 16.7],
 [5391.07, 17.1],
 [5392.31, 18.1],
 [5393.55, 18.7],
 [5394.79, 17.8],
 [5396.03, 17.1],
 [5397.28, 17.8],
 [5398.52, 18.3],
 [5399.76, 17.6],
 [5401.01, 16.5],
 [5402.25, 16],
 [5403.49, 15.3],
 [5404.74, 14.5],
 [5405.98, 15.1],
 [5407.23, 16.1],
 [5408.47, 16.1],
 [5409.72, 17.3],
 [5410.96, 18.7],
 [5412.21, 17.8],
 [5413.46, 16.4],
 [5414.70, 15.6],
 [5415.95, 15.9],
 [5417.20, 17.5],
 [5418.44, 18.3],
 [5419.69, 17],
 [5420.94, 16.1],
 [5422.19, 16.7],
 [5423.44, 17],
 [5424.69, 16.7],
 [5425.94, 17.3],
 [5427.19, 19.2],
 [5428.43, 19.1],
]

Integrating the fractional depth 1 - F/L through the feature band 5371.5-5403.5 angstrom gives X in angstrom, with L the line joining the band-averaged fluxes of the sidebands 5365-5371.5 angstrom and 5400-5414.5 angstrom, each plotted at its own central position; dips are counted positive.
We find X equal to -2.5 angstrom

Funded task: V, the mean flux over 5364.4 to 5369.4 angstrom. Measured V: 16.6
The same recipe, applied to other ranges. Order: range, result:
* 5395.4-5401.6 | 17.5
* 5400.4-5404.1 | 16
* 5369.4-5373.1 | 16.5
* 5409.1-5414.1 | 17.6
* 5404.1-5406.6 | 14.8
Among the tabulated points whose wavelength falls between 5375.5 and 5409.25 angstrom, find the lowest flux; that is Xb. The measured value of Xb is 14.5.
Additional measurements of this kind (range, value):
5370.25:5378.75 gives 15.8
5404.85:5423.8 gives 15.1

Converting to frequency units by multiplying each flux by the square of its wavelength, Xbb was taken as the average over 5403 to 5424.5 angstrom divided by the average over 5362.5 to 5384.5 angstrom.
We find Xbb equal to 1.0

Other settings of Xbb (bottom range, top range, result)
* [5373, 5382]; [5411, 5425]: 0.93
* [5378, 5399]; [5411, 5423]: 0.97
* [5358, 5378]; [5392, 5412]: 1.00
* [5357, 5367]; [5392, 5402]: 1.06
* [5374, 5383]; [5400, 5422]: 0.91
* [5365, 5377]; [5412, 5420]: 1.00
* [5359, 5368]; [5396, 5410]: 0.99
